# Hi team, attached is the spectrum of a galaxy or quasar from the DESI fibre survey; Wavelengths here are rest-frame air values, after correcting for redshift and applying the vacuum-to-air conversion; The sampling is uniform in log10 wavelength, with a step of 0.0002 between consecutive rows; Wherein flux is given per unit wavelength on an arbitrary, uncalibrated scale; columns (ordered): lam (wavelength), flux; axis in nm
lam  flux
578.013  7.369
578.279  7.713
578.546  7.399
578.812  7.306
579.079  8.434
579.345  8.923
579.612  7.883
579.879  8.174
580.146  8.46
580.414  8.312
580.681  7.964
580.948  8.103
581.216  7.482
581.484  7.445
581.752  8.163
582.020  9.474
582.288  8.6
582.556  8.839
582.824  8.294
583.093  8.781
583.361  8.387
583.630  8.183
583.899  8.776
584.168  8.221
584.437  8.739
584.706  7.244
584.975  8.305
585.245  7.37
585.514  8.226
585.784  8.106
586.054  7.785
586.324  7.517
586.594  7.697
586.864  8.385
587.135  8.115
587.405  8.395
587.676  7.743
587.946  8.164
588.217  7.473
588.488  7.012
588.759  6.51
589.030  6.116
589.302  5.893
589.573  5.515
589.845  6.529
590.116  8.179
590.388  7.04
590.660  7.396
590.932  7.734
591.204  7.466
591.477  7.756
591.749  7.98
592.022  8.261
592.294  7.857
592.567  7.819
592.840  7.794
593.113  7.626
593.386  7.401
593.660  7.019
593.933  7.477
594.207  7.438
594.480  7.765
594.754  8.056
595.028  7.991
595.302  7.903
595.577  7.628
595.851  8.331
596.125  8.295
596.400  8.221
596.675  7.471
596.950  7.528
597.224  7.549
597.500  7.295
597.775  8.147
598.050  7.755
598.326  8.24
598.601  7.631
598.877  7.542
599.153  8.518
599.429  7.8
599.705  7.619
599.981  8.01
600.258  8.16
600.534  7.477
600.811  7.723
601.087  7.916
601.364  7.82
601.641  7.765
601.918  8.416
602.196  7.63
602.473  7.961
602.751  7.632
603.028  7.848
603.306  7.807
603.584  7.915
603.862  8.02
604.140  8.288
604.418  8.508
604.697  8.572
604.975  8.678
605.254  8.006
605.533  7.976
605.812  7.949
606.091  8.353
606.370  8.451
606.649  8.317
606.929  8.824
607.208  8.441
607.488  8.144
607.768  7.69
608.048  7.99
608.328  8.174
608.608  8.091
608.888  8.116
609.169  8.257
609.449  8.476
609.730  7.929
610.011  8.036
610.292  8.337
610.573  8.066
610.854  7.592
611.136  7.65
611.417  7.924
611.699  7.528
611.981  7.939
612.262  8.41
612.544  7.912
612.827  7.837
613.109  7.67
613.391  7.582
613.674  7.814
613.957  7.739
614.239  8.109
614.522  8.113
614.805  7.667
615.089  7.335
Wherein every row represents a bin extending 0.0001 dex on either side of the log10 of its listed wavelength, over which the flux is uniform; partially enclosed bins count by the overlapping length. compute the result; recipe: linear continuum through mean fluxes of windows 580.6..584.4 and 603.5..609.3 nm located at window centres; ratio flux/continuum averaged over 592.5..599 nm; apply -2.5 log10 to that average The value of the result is 0.07 mag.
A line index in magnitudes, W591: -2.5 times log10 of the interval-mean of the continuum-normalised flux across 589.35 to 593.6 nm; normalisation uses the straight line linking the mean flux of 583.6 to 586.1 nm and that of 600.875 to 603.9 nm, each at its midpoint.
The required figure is 0.08 mag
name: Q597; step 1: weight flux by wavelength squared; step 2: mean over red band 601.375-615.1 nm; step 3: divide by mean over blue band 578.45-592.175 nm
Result 1.11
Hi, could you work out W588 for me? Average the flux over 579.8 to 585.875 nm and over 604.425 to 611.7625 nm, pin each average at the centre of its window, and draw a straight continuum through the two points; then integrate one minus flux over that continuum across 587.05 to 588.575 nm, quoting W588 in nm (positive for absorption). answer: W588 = 0.073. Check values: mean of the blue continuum 8.25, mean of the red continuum 8.15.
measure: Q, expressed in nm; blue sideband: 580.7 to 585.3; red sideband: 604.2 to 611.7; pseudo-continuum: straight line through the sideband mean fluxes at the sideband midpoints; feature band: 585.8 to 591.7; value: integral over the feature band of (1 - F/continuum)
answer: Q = 0.620 nm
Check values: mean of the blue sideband 8.27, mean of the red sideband 8.16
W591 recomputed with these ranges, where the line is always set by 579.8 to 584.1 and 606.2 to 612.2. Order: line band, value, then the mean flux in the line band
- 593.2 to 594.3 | 0.13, 7.34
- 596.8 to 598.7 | 0.06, 7.74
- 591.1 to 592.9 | 0.05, 7.86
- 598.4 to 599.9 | 0.05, 7.85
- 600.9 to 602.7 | 0.04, 7.9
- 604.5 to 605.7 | -0.02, 8.3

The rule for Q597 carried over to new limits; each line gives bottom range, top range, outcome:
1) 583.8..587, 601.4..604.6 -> 1.06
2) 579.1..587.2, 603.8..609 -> 1.09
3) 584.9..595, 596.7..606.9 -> 1.10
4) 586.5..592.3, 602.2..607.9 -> 1.16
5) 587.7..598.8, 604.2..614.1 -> 1.13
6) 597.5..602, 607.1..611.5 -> 1.05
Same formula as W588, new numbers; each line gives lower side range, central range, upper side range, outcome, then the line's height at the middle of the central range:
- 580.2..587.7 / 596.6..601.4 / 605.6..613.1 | 0.19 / 8.12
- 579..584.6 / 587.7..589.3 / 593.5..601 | 0.22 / 8.12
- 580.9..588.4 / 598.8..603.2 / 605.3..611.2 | 0.15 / 8.14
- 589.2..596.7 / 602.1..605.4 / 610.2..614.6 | -0.14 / 7.75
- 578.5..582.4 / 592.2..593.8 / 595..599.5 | 0.07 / 7.94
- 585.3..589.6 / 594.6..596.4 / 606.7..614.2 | -0.09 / 7.65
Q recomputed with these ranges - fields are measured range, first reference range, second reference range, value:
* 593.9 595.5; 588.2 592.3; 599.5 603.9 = -0.079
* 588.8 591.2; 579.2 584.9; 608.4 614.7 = 0.406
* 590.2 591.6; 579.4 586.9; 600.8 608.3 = 0.112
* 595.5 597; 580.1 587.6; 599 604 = 0.006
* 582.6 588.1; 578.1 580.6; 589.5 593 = -0.243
